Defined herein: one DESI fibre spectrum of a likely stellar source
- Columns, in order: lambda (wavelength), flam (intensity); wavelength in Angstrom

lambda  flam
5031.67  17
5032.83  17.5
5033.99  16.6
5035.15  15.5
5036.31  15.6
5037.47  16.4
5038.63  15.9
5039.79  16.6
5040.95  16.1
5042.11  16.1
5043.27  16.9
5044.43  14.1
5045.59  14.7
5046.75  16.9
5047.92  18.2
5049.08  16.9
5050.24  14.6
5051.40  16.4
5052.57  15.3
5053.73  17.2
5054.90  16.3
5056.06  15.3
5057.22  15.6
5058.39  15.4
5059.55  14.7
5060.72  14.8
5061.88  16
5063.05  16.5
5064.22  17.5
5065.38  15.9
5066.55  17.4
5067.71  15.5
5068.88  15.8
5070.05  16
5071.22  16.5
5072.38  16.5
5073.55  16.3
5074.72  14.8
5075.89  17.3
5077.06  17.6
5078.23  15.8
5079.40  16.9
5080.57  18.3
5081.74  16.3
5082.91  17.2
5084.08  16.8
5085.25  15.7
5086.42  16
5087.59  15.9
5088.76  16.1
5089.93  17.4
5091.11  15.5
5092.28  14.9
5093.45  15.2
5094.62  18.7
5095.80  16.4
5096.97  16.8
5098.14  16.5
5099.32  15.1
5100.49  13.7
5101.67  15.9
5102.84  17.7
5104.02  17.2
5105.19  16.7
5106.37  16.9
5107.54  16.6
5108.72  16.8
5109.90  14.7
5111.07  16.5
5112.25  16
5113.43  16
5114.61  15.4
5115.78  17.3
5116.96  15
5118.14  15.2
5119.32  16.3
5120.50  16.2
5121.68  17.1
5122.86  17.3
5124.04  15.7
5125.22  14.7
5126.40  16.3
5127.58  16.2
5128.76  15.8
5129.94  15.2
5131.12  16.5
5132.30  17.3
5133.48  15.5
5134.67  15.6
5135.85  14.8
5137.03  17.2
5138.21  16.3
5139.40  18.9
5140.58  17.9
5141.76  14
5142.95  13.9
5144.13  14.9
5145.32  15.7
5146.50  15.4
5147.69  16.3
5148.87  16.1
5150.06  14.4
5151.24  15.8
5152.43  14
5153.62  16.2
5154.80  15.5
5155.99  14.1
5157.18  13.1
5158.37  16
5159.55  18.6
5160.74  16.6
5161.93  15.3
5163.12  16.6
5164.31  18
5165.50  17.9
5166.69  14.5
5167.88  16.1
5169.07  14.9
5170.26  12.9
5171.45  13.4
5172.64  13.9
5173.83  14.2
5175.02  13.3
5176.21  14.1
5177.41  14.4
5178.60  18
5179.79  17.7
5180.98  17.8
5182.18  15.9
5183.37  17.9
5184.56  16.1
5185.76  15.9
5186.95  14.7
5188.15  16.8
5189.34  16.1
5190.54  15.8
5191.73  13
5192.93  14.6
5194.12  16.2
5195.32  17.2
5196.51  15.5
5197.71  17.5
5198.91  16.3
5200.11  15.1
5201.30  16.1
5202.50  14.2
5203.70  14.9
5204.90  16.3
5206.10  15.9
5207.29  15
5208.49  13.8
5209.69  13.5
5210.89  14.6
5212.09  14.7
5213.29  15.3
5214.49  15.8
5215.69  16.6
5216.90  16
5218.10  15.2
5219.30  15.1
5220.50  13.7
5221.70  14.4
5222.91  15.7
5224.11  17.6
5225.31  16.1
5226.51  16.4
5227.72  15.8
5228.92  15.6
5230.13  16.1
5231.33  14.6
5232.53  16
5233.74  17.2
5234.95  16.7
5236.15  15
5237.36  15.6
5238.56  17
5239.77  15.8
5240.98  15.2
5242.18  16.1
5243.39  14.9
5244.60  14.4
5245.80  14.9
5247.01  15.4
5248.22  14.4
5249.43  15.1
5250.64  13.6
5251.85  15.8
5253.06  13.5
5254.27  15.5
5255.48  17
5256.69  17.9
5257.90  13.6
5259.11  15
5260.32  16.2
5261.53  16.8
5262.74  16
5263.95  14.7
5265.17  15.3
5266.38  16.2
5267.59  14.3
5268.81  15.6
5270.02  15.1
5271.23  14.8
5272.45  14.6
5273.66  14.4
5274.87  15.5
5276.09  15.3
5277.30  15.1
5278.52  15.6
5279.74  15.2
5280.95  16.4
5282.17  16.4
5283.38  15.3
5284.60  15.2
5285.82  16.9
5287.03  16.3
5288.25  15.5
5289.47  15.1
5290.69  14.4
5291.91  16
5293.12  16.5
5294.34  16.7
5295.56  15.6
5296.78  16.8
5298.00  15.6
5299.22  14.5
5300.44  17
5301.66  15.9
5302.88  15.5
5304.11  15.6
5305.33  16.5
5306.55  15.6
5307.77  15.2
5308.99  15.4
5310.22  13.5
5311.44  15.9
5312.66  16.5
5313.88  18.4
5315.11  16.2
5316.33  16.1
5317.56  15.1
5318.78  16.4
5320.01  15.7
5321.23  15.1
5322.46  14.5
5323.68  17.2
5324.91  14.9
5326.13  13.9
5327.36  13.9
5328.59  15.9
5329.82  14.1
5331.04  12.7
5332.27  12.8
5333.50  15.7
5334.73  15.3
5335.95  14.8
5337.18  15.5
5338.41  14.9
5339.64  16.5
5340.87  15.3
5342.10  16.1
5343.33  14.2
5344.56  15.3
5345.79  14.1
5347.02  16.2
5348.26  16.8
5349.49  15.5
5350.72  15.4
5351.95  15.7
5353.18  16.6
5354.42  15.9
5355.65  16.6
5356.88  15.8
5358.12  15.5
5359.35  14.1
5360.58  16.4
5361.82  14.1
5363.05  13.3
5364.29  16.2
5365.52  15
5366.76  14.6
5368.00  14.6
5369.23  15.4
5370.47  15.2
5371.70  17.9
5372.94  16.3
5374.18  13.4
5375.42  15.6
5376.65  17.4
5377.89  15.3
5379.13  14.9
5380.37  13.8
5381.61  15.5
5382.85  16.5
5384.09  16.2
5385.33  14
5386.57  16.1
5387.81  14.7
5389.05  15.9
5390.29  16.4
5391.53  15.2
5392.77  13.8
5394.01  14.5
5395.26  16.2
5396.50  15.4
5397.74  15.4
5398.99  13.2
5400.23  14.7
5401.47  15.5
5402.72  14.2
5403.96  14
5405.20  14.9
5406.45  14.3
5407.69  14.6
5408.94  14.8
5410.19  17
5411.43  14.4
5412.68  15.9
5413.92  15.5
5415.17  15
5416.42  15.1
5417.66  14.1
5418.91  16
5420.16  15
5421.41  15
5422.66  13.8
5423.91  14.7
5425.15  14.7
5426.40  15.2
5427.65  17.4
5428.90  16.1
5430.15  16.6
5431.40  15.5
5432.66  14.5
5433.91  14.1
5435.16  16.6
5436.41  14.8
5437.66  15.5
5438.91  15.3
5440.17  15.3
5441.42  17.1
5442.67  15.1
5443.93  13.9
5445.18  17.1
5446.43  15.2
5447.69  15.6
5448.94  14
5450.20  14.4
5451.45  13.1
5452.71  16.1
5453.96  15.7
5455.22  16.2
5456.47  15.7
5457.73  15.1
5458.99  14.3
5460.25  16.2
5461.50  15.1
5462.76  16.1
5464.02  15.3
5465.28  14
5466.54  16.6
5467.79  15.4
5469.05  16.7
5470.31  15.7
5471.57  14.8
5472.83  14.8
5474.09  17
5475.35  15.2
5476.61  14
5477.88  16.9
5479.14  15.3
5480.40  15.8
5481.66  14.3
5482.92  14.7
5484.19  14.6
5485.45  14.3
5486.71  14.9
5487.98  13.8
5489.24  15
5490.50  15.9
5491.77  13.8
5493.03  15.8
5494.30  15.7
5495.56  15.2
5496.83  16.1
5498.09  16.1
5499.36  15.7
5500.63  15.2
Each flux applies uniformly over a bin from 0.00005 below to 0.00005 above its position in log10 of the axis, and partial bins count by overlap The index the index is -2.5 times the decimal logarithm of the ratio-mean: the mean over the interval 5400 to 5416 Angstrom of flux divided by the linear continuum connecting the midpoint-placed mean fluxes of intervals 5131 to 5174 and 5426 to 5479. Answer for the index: 0.03 mag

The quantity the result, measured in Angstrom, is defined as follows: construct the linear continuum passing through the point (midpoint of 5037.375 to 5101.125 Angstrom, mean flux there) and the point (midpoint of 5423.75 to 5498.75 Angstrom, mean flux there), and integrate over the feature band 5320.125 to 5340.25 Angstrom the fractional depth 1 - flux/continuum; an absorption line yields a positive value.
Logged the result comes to 1.0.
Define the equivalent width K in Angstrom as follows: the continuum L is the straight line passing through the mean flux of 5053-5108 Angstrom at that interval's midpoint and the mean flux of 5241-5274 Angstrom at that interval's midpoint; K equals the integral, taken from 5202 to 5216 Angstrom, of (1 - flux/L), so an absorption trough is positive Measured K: 0.4 Angstrom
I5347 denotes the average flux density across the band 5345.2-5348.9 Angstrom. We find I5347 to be 15.7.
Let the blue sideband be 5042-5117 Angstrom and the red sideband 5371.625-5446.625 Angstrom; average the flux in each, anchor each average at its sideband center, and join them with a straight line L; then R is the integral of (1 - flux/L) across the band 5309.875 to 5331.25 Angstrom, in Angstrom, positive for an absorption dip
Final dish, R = 0.2 Angstrom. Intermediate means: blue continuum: 16.2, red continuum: 15.3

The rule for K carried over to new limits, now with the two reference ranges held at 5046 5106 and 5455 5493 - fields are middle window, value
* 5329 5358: 0.52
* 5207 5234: 0.83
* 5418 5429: 0.09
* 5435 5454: 0.09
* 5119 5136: 0.08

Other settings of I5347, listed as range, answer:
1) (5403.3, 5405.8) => 14.5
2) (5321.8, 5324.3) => 15.8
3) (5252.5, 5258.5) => 15.5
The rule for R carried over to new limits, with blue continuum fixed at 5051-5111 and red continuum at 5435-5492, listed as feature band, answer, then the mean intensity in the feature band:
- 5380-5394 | 0.17 Angstrom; 15.3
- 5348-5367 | 0.09 Angstrom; 15.5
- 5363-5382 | 0.20 Angstrom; 15.3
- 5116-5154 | 0.54 Angstrom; 15.9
